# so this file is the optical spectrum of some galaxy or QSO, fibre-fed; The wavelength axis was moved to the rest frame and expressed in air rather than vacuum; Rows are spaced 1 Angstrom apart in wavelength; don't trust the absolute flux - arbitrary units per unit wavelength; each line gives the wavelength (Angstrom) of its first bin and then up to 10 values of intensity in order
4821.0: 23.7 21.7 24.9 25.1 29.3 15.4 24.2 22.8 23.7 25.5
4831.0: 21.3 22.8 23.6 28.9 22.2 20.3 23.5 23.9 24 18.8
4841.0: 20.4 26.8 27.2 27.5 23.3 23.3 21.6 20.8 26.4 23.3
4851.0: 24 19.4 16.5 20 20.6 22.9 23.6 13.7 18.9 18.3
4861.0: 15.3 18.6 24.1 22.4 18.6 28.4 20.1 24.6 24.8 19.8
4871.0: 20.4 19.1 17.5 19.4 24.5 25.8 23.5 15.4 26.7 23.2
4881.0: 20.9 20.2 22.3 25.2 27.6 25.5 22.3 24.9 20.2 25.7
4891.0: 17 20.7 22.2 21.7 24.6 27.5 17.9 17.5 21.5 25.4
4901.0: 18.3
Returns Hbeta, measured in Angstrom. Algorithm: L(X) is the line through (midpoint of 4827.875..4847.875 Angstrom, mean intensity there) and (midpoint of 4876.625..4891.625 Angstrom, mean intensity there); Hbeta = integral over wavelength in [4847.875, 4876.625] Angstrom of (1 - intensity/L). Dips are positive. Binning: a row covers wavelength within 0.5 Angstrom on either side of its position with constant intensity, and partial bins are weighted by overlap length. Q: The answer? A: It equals 2.5 Angstrom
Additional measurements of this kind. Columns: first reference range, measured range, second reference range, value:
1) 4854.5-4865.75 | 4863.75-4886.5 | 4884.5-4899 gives -1.39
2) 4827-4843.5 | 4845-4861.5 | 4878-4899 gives 1.81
